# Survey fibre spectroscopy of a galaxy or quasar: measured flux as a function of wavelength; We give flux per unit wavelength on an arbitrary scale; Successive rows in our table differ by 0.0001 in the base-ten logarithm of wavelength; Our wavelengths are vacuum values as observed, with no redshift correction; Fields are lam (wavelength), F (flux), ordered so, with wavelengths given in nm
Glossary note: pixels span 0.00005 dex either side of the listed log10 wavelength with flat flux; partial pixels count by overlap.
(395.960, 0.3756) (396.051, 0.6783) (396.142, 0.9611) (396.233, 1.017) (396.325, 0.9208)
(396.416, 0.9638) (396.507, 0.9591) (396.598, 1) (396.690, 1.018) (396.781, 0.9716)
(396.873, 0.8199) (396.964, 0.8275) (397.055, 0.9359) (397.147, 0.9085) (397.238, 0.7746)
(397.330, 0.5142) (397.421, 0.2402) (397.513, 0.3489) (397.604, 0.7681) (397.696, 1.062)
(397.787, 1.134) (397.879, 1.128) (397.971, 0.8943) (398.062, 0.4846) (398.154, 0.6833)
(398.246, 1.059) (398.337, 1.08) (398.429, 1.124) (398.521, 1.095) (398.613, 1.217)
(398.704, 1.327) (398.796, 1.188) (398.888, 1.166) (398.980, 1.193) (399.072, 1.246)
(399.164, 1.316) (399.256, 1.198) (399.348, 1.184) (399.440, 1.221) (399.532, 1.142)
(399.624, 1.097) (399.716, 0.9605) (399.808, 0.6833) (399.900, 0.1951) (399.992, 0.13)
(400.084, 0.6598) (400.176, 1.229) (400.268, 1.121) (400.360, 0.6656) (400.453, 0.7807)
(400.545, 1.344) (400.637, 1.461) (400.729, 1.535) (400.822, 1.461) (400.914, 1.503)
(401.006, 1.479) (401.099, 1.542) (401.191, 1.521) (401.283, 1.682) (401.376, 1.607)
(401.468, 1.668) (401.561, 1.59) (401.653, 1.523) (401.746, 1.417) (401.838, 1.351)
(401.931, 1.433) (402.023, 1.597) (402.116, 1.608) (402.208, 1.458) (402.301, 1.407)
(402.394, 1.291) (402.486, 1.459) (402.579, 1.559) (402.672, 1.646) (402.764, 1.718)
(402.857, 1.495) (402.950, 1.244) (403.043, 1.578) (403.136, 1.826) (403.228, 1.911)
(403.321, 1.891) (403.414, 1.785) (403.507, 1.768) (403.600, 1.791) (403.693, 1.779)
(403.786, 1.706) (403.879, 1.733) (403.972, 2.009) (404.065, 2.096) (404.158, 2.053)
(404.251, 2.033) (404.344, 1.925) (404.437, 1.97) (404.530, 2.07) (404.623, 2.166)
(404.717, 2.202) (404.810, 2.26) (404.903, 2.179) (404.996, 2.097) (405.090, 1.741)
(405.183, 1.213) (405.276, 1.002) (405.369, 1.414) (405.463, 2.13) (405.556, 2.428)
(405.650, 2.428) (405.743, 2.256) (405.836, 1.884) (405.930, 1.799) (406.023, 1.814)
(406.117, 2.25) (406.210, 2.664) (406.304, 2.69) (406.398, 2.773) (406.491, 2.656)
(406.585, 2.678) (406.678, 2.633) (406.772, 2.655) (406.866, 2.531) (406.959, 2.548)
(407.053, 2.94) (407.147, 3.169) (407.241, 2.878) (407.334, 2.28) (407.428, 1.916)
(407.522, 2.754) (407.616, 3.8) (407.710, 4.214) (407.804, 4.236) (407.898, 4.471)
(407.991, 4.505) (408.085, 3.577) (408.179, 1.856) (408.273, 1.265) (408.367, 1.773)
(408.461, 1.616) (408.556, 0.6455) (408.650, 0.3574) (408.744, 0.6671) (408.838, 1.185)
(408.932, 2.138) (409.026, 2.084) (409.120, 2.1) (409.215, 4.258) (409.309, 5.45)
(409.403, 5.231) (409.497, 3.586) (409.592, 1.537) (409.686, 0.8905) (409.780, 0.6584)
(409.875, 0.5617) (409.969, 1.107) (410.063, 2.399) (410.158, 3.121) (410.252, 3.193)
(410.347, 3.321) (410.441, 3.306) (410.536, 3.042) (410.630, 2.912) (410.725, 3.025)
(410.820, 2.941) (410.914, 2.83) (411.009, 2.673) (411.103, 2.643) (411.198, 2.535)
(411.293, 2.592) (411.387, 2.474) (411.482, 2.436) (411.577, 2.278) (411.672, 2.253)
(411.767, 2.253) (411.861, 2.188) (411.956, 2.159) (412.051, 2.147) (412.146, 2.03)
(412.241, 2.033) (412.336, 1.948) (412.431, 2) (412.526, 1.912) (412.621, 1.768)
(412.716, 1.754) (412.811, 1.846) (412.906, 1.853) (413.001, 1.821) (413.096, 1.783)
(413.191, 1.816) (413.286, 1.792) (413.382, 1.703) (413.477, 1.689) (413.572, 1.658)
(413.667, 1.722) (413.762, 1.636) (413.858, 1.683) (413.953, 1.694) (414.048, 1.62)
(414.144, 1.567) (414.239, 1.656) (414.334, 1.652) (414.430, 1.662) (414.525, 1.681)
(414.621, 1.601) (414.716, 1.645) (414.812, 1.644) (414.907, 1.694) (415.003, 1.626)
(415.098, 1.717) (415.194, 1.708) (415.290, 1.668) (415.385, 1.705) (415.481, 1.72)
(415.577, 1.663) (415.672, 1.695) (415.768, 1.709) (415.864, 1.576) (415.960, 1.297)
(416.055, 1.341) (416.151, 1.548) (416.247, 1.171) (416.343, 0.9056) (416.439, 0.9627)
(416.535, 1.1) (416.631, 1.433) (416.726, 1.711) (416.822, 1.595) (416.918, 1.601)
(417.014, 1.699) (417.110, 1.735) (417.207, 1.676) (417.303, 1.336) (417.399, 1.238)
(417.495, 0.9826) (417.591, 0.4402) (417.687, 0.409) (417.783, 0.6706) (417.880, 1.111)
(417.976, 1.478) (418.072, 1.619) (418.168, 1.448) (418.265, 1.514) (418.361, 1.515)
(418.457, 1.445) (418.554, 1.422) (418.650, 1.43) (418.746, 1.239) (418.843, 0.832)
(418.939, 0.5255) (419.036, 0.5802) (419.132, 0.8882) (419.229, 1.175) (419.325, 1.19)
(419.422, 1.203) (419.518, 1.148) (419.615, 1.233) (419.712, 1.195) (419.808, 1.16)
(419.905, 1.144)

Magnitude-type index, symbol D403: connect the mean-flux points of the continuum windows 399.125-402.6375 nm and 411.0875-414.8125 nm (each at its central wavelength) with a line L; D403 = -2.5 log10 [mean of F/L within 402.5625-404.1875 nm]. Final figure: -0.24 mag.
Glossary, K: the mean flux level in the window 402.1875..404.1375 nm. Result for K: 1.68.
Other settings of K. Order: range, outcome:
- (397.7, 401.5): 1.13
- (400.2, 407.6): 1.88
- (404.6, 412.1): 2.45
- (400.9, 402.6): 1.51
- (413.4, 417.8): 1.49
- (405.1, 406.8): 2.17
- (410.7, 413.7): 2.14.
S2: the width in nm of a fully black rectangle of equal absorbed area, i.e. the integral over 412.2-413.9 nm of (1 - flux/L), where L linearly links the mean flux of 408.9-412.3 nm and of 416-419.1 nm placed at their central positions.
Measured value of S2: 0.24 nm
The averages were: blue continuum 2.57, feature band 1.8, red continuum 1.24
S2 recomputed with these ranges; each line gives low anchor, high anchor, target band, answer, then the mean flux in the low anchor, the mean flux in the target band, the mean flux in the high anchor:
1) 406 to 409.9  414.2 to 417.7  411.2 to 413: -0.10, 2.55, 2.11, 1.47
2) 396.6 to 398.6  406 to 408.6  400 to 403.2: 0.43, 0.86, 1.41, 2.72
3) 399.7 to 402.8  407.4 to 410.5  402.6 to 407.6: -0.44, 1.31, 2.1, 2.54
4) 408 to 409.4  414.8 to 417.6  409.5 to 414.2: -0.46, 2.24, 2.11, 1.47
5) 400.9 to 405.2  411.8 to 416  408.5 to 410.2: -0.36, 1.72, 2.1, 1.76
